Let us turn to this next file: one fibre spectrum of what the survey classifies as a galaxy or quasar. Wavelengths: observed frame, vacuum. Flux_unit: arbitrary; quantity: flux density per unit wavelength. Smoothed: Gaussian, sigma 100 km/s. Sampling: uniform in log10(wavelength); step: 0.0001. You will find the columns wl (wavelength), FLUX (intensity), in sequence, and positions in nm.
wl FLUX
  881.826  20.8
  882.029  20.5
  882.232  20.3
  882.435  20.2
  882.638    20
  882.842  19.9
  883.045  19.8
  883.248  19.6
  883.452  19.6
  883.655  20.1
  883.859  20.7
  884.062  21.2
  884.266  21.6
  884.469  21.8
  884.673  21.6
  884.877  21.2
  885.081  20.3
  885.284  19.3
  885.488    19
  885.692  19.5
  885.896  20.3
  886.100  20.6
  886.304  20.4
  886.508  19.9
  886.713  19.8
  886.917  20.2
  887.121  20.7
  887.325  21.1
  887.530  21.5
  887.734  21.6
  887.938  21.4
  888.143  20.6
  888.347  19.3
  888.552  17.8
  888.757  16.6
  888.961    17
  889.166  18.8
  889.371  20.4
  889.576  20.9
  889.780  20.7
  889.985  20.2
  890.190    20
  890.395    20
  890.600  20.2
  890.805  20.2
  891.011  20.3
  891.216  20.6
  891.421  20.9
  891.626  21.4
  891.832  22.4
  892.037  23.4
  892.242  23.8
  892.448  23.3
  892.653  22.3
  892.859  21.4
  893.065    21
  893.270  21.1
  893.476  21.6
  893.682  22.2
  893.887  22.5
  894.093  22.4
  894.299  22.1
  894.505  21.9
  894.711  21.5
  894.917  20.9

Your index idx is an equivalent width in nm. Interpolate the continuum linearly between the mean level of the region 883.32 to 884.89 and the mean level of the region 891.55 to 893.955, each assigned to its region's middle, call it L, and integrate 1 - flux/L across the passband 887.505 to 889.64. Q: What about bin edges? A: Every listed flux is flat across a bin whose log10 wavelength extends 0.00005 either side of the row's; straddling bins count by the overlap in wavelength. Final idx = 0.20 nm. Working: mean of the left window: 20.9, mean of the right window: 22.2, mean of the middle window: 19.5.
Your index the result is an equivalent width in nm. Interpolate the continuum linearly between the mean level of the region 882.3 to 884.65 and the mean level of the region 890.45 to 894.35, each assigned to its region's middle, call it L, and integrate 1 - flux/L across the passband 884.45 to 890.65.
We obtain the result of 0.28 nm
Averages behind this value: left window 20.4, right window 21.7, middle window 20.1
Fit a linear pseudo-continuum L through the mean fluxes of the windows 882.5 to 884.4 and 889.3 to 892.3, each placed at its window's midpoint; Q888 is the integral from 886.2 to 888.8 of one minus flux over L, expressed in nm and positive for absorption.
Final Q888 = 0.07 nm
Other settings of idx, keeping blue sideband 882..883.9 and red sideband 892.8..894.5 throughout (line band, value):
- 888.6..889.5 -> 0.12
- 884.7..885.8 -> 0.02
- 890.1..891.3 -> 0.06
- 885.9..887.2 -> 0.02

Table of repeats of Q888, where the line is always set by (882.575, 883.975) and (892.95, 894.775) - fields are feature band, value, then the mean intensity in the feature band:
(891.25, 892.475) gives -0.05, 22.4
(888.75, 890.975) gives 0.15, 19.7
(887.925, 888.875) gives 0.09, 18.9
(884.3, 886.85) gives 0.00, 20.3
